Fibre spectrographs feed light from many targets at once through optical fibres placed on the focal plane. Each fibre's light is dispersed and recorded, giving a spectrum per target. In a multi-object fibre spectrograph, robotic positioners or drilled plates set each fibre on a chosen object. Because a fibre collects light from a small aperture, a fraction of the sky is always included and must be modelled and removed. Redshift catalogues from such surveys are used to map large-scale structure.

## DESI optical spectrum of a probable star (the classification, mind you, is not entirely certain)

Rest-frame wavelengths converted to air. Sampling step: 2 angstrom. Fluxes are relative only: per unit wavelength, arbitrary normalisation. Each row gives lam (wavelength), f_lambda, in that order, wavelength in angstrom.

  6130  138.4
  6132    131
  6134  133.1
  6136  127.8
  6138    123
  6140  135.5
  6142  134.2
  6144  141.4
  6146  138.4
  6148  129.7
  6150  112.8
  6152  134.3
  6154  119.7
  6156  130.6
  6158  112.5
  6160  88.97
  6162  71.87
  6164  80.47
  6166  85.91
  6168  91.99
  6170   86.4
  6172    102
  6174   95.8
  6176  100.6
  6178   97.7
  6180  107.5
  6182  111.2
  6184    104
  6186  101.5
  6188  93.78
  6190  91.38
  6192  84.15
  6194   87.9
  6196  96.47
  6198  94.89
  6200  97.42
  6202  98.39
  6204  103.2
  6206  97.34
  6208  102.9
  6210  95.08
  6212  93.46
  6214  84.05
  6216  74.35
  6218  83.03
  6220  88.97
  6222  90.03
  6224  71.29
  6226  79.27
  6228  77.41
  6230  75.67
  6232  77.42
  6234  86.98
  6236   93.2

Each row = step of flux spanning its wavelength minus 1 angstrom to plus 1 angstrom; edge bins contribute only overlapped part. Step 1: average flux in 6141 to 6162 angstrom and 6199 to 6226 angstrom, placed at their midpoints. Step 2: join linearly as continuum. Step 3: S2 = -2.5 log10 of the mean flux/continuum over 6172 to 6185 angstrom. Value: 0.05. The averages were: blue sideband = 122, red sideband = 90.3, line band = 103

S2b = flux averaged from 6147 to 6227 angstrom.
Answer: 96.8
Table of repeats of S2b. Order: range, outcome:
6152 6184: 100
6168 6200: 96.9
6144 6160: 124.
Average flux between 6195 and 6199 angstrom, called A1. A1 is 95.7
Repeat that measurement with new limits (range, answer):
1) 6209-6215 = 90.9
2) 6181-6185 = 108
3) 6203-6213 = 98.4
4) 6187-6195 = 89.3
